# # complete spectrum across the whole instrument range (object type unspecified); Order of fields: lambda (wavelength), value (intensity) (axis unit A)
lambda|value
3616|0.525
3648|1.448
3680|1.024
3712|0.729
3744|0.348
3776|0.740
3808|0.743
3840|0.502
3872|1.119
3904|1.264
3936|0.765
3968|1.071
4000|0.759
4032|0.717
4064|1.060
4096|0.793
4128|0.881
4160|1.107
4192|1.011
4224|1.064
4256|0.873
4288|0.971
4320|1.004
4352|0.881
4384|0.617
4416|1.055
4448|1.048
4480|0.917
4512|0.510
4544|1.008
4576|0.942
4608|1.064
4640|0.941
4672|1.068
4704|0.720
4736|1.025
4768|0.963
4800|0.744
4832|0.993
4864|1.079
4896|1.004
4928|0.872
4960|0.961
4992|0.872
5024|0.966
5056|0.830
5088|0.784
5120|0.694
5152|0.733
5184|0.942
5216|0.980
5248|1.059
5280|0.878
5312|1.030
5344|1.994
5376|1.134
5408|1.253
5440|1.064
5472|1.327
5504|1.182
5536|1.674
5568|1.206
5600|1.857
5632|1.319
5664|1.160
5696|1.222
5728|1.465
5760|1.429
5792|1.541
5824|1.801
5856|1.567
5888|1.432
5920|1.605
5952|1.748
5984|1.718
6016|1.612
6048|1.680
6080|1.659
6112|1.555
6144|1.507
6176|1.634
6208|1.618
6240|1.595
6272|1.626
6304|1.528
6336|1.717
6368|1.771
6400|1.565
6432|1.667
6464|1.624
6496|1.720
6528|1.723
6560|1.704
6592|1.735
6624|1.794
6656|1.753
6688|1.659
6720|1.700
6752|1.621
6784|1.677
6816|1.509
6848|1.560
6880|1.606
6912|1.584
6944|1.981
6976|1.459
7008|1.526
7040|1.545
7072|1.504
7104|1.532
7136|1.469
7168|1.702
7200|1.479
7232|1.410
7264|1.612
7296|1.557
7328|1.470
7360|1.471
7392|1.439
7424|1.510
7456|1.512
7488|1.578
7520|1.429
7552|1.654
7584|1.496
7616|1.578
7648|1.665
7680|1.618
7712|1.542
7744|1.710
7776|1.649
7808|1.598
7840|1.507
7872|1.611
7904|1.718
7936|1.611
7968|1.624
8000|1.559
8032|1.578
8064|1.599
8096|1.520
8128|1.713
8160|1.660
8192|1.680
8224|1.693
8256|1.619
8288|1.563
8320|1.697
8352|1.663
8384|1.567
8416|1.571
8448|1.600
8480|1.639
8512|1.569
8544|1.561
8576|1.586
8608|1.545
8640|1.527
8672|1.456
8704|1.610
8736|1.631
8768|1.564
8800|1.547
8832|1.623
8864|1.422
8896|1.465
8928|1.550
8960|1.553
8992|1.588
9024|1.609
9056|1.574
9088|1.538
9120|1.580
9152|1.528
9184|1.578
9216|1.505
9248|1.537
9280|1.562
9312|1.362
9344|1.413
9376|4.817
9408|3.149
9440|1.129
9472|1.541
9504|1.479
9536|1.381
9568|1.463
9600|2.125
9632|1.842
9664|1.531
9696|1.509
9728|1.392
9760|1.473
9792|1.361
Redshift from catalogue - 0.430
